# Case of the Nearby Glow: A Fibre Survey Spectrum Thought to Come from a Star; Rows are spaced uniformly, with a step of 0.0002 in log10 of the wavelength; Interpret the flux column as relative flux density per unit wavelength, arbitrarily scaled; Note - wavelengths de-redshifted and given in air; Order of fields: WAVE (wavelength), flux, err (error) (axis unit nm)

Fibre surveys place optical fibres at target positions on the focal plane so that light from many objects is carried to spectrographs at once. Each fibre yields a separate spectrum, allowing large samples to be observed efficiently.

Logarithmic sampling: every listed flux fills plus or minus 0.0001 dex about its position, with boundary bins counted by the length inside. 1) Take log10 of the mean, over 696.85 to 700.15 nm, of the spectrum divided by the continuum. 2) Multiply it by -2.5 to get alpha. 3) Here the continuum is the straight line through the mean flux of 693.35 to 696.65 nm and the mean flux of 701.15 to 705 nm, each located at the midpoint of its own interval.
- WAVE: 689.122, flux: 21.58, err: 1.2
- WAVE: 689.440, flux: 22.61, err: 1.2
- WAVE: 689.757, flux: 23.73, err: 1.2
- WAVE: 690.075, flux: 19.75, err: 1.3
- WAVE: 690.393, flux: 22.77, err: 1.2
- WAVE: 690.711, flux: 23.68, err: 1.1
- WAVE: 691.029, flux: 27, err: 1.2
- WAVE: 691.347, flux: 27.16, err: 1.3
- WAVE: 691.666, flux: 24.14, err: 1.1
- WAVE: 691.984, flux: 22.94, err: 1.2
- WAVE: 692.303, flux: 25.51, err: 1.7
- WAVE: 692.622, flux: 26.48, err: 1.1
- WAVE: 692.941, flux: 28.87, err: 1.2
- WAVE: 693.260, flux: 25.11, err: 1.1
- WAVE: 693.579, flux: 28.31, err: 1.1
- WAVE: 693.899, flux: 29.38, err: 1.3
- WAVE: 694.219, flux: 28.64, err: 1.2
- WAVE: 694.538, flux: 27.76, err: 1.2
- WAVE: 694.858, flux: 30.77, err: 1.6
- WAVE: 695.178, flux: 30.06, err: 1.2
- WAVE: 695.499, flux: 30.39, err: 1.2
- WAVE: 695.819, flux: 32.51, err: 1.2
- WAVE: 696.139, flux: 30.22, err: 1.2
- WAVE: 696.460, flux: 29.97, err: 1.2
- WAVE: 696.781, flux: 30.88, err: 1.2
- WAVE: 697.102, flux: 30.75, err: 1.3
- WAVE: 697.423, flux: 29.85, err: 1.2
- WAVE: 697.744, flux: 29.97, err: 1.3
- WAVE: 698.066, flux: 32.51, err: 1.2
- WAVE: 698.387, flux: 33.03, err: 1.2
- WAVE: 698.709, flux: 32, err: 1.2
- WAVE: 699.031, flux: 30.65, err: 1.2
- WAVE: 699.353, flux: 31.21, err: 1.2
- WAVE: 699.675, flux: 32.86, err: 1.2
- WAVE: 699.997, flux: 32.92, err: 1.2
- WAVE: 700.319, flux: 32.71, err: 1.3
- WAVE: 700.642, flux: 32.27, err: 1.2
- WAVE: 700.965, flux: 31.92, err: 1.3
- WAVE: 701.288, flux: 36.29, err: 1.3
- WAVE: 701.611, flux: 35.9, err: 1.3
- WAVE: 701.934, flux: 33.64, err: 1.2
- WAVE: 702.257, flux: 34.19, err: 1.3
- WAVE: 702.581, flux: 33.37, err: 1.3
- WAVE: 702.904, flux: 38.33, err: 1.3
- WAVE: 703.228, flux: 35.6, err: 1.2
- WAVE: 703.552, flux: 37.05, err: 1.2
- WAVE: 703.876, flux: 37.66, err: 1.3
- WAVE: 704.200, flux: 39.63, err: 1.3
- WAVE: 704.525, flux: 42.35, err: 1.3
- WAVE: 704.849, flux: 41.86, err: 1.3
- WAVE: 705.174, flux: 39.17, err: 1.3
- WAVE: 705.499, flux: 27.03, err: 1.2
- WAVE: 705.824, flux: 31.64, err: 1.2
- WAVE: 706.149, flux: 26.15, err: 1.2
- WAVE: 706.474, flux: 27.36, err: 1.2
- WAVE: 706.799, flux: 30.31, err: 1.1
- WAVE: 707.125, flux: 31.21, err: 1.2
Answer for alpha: 0.05 mag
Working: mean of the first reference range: 29.7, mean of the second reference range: 37.2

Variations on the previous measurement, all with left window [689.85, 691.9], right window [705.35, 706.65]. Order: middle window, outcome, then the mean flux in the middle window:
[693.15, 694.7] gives -0.127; 27.9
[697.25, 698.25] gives -0.190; 30.8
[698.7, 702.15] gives -0.234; 33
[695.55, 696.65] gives -0.210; 30.9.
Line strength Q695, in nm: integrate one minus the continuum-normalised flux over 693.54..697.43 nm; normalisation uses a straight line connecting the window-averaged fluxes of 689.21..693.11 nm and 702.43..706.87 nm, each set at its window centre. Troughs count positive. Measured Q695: -0.30 nm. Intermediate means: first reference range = 24.5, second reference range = 34.9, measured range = 30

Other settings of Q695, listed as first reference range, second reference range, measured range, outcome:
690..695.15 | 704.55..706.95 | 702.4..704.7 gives -0.45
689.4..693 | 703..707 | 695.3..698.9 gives -0.28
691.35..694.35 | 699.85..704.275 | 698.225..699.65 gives 0.01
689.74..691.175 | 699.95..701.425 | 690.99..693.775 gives -0.11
